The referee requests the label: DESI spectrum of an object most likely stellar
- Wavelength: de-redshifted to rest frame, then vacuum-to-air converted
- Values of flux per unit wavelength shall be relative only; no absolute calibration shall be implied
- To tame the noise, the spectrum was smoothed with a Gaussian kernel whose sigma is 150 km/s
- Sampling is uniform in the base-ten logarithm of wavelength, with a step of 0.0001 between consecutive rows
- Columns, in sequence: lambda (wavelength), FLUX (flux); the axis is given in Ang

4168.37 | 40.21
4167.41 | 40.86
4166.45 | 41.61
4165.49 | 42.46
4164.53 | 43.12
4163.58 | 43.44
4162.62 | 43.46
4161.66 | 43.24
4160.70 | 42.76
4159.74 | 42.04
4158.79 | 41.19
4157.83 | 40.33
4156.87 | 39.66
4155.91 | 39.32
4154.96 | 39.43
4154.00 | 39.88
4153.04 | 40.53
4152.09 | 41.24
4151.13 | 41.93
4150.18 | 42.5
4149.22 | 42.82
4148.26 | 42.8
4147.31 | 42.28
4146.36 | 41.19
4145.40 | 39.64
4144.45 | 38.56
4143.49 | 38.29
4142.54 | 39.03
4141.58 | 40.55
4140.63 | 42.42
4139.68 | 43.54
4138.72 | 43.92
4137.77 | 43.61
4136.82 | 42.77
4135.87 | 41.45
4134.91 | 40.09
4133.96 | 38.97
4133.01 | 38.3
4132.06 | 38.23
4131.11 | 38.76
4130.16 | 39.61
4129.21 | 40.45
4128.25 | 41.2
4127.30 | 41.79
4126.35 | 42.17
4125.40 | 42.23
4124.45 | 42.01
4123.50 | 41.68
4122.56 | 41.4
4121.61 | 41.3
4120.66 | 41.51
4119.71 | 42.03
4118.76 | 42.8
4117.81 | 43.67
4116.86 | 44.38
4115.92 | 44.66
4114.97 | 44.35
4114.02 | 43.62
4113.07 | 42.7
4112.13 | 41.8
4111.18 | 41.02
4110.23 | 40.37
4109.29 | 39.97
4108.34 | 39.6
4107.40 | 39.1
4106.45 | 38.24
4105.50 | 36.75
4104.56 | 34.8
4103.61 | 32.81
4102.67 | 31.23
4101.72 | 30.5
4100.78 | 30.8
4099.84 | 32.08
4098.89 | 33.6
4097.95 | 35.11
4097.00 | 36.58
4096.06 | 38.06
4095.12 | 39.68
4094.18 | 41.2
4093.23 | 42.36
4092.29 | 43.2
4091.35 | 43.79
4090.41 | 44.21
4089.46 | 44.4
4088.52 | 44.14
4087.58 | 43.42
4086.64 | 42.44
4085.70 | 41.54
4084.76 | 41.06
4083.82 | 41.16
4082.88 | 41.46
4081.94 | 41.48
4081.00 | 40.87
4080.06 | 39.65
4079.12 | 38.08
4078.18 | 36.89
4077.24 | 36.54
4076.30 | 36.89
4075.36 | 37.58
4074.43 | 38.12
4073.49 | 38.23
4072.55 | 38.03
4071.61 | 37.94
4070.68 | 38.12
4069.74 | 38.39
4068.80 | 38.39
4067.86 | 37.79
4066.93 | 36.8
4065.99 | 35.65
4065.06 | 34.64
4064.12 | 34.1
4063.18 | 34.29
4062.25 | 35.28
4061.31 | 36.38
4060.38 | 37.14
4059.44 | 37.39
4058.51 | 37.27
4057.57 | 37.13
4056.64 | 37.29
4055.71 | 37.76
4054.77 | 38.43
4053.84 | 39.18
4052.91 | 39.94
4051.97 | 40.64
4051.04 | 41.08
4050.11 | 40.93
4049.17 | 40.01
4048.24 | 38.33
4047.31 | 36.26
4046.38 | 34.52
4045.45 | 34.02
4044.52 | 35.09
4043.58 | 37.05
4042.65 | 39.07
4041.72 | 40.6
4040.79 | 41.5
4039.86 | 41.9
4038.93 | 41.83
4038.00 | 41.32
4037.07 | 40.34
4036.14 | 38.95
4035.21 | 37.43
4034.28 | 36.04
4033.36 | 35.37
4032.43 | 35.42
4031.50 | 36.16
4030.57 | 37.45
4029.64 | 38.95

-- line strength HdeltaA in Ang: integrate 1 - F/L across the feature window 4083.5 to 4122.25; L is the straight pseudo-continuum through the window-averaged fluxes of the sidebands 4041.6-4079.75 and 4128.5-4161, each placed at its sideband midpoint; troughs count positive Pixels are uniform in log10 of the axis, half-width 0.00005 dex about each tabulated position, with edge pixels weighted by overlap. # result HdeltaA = -0.8 Ang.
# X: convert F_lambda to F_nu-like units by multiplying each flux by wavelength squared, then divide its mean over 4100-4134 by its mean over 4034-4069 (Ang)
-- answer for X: 1.1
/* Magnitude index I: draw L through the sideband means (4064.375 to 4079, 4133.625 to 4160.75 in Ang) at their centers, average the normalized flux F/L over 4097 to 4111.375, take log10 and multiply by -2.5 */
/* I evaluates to 0.096 mag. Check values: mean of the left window 37.3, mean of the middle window 35.6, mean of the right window 41.1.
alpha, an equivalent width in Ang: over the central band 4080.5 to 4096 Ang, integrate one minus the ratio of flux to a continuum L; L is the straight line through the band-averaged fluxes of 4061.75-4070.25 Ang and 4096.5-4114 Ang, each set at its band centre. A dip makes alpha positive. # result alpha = -2.4 Ang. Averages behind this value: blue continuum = 36.1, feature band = 42.2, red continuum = 36.7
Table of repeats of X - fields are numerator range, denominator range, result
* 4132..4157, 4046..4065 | 1.14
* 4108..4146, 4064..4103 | 1.10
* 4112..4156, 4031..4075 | 1.14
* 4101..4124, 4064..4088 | 1.05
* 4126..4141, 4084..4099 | 1.02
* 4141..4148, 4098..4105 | 1.26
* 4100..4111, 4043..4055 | 0.97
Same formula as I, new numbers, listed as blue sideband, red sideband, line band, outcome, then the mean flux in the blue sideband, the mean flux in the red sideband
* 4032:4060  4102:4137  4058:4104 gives 0.04 mag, 38.4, 40.4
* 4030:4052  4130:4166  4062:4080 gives 0.06 mag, 38.3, 41.2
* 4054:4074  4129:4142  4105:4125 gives -0.05 mag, 37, 40.9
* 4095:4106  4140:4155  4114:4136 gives -0.11 mag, 34.2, 40.9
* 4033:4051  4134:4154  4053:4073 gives 0.06 mag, 38.5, 41.4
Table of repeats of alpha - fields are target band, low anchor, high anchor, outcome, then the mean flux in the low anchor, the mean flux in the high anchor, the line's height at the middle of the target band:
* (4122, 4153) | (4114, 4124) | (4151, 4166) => 0.8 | 42.8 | 41.5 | 42.2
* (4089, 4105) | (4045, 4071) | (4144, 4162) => 0.7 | 37.4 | 41.1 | 38.9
